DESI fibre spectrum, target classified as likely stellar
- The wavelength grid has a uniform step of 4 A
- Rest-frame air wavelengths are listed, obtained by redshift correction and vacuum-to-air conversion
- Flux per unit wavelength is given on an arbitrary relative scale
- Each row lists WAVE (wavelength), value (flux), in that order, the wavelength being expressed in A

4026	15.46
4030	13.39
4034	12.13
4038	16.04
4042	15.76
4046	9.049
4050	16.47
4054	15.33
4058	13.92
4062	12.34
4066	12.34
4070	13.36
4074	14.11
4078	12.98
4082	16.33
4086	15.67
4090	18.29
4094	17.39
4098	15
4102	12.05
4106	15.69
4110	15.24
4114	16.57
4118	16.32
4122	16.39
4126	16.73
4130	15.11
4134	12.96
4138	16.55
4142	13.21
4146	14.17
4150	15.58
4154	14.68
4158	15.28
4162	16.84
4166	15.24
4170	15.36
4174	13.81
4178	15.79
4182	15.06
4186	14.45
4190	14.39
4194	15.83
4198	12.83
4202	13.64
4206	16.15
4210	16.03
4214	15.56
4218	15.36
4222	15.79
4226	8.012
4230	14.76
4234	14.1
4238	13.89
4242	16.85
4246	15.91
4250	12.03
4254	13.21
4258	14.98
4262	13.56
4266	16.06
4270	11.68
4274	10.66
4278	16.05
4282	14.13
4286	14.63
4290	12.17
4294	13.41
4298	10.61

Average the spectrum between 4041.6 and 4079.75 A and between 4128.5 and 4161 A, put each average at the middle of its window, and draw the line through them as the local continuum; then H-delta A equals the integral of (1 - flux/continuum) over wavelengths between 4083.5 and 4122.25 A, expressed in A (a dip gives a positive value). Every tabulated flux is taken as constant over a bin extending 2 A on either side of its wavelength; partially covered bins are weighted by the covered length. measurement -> -4.7 A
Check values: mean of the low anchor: 13.5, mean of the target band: 15.8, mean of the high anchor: 14.8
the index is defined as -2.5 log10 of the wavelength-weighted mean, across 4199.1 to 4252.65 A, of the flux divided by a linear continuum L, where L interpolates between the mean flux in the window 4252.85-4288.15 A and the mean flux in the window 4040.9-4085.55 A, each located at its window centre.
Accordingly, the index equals -0.04 mag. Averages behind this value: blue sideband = 13.8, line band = 14.4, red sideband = 13.9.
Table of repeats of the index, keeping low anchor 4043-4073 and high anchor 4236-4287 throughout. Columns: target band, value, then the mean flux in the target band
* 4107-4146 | -0.13 mag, 15.4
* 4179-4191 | -0.07 mag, 14.8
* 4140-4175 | -0.09 mag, 14.9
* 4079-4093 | -0.22 mag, 16.5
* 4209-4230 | -0.01 mag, 14.1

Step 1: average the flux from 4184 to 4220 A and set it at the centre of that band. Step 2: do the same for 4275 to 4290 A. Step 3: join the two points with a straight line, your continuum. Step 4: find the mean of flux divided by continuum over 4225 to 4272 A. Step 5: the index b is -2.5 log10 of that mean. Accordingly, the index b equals 0.05 mag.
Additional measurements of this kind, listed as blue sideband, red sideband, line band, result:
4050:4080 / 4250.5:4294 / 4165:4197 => -0.10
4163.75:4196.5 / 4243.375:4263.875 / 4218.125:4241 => 0.05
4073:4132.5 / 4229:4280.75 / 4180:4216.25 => -0.02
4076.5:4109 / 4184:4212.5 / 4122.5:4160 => 0.01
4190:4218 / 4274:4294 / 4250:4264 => 0.04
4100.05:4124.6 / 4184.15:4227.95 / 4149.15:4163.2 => -0.04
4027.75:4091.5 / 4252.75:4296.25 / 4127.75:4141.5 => -0.05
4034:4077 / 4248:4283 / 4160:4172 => -0.16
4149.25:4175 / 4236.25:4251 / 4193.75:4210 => 0.03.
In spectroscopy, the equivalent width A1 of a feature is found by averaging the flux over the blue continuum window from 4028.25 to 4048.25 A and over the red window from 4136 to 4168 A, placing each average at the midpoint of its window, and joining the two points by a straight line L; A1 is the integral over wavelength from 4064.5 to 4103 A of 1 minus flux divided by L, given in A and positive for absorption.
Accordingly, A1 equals -2.1 A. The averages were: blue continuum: 13.3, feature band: 14.9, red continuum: 15.2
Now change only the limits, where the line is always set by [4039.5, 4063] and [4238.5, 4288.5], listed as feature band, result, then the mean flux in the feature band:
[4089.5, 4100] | -2.1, 16.7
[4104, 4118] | -1.9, 15.9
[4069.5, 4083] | -0.2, 14.1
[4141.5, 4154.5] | -0.5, 14.5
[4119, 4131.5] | -1.9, 16.1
